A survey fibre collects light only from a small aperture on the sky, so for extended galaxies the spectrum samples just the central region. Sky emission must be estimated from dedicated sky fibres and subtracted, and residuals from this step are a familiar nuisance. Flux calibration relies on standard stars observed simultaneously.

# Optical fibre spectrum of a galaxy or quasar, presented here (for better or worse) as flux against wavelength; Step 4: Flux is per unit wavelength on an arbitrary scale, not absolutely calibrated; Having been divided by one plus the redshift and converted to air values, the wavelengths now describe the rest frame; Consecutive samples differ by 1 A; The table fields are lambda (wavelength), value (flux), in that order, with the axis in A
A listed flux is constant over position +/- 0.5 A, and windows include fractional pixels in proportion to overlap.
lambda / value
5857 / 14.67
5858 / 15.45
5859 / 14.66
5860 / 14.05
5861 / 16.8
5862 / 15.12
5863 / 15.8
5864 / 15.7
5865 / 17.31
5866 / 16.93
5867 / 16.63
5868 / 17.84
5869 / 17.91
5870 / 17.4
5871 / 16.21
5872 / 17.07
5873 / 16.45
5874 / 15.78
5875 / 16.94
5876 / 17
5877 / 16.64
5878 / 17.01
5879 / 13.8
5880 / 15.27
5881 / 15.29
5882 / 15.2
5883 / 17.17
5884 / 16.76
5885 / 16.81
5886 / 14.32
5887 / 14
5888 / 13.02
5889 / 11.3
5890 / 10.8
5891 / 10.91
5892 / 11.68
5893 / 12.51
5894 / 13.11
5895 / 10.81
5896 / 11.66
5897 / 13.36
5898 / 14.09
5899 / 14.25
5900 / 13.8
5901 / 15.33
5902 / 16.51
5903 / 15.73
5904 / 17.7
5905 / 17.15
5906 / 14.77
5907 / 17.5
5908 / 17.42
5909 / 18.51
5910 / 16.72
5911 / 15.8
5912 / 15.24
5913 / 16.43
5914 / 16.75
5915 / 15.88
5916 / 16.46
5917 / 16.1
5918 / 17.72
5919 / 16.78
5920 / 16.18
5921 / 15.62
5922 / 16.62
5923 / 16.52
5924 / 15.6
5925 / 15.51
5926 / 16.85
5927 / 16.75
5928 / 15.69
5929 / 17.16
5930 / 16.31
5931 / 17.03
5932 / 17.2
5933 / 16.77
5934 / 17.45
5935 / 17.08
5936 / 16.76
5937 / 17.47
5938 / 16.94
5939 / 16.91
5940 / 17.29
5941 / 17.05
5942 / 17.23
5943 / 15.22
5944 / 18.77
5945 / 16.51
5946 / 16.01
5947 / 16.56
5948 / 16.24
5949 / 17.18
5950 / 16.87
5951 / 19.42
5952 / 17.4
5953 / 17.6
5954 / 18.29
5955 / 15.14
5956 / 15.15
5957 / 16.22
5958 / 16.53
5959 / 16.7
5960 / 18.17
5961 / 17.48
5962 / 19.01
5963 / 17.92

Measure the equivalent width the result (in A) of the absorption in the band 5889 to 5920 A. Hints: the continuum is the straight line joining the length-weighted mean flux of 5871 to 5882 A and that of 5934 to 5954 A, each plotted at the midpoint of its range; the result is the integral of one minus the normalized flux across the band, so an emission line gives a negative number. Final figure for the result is 2.9 A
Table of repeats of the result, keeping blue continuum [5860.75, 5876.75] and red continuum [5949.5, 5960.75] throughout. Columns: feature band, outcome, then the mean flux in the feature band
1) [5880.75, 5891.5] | 1.7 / 14.1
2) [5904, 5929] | 0.6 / 16.5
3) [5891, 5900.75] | 2.3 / 12.8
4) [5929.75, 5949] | 0.1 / 16.9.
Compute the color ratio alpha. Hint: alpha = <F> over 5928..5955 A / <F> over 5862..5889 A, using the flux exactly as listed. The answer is 1.1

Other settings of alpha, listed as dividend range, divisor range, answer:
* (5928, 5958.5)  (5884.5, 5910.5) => 1.18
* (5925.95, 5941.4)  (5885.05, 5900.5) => 1.33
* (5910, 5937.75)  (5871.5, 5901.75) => 1.15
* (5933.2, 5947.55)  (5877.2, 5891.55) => 1.17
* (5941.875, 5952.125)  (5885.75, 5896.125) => 1.40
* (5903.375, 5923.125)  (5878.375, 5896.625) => 1.22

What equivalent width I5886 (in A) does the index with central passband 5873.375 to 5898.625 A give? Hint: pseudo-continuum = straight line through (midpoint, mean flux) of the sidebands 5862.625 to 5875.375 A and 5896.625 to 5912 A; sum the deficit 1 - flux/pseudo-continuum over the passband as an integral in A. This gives 3.3 A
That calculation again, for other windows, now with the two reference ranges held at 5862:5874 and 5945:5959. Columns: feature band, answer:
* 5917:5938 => 0.2 A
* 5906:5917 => 0.1 A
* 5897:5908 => 0.7 A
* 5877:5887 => 0.6 A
